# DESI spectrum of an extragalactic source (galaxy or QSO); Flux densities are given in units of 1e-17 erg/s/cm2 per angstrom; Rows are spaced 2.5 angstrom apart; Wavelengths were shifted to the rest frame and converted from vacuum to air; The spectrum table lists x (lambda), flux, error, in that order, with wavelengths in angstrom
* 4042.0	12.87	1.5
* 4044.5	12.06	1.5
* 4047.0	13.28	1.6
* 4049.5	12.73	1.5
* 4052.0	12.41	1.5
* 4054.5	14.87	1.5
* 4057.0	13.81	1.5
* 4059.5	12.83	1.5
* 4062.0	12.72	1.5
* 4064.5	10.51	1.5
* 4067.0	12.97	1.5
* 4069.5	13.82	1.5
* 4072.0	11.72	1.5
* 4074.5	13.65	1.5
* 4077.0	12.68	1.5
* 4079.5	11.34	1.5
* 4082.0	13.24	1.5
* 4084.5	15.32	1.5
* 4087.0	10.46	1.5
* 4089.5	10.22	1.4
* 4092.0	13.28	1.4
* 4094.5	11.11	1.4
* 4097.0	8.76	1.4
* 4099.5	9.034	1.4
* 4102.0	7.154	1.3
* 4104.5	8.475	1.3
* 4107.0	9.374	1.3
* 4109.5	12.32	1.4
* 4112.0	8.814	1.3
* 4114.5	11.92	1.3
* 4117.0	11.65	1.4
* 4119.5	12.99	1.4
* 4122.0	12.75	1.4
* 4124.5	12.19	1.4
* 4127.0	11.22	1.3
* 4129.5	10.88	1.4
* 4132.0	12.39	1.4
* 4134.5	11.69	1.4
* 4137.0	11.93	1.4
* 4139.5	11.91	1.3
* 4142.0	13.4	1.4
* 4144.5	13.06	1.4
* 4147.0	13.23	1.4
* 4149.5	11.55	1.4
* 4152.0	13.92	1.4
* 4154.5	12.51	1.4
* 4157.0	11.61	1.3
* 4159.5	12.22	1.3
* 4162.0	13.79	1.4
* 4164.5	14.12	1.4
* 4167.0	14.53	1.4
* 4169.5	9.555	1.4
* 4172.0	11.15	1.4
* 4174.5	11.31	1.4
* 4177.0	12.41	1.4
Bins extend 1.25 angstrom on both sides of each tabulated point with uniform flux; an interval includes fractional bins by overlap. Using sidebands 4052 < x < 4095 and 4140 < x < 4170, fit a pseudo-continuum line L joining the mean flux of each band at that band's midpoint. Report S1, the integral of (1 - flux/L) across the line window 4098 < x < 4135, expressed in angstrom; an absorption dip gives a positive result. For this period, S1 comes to 5.6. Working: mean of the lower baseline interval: 12.6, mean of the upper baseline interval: 12.9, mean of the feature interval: 10.8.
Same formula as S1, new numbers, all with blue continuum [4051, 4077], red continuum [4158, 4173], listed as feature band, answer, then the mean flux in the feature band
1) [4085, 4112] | 5.7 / 10.1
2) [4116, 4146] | 1.2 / 12.2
